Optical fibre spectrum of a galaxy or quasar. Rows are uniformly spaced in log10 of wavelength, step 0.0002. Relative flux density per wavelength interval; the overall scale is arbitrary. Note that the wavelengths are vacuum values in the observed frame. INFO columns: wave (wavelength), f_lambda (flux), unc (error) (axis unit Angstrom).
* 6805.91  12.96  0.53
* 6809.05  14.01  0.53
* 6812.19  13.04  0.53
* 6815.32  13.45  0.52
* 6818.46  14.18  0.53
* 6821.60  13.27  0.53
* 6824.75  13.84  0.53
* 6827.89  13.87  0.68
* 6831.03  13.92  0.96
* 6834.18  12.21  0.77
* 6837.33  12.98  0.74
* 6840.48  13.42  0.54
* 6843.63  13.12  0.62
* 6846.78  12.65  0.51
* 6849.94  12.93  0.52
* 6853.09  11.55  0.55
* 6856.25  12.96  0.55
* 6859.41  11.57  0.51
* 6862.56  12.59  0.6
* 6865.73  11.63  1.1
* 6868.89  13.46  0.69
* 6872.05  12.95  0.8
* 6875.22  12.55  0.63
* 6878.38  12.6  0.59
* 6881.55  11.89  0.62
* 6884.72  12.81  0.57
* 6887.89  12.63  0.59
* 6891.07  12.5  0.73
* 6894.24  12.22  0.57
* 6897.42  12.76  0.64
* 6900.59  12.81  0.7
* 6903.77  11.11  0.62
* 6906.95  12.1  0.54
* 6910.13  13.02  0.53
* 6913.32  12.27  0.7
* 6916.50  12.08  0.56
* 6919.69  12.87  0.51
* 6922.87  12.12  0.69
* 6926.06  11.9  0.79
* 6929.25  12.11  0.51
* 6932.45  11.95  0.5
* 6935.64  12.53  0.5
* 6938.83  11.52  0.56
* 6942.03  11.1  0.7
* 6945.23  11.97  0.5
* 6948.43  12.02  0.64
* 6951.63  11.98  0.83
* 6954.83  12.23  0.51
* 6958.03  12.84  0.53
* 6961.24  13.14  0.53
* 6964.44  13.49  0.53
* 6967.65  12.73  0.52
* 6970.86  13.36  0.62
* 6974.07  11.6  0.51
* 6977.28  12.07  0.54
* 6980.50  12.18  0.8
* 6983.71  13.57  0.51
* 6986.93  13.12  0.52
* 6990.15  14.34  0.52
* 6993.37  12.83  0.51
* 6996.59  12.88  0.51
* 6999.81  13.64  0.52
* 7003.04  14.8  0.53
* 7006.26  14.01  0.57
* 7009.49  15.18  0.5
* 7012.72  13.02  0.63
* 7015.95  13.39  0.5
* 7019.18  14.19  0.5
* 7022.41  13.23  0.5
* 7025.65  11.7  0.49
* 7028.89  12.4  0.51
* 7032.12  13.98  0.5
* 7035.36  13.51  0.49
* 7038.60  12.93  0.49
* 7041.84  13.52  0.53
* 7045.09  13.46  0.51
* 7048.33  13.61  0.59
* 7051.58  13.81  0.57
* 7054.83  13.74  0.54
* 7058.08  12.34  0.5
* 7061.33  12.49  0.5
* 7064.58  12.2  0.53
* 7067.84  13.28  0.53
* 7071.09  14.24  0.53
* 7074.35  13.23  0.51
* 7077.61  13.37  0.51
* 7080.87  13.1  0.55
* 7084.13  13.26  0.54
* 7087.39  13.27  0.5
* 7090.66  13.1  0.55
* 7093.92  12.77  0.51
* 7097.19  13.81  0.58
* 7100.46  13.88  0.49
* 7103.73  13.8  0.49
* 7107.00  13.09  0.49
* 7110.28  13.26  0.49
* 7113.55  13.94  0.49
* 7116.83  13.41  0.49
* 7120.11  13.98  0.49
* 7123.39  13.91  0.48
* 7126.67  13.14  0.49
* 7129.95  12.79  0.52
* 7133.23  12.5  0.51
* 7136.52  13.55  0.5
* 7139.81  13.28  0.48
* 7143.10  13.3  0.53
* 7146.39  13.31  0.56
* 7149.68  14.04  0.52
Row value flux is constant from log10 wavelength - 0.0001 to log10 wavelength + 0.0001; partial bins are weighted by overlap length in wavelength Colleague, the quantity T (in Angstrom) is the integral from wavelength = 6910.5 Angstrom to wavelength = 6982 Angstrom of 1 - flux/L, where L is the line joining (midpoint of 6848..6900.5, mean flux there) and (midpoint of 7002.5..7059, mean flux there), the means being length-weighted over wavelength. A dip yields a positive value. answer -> 3.6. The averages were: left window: 12.5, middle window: 12.3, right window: 13.5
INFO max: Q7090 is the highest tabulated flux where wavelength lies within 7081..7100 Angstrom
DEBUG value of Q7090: 13.81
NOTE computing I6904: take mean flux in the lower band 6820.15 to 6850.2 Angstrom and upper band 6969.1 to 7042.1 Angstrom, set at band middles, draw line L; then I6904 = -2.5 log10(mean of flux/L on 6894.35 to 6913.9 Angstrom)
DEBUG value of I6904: 0.077 mag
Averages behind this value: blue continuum 13.2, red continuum 13.3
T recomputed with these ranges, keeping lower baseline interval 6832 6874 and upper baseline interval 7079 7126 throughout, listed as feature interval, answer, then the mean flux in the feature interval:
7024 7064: 0.5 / 13.1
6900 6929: 1.4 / 12.2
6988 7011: -1.4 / 13.9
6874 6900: 0.5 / 12.5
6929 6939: 0.6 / 12.1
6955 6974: 0.1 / 12.9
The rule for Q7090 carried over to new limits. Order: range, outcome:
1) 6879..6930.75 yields 13.02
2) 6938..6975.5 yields 13.49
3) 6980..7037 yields 15.18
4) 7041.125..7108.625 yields 14.24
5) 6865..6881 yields 13.46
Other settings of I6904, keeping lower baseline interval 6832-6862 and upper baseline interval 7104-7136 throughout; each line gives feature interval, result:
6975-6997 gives 0.00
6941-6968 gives 0.04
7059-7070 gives 0.04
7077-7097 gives 0.01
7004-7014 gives -0.09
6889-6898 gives 0.03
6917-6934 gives 0.06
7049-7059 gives -0.02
